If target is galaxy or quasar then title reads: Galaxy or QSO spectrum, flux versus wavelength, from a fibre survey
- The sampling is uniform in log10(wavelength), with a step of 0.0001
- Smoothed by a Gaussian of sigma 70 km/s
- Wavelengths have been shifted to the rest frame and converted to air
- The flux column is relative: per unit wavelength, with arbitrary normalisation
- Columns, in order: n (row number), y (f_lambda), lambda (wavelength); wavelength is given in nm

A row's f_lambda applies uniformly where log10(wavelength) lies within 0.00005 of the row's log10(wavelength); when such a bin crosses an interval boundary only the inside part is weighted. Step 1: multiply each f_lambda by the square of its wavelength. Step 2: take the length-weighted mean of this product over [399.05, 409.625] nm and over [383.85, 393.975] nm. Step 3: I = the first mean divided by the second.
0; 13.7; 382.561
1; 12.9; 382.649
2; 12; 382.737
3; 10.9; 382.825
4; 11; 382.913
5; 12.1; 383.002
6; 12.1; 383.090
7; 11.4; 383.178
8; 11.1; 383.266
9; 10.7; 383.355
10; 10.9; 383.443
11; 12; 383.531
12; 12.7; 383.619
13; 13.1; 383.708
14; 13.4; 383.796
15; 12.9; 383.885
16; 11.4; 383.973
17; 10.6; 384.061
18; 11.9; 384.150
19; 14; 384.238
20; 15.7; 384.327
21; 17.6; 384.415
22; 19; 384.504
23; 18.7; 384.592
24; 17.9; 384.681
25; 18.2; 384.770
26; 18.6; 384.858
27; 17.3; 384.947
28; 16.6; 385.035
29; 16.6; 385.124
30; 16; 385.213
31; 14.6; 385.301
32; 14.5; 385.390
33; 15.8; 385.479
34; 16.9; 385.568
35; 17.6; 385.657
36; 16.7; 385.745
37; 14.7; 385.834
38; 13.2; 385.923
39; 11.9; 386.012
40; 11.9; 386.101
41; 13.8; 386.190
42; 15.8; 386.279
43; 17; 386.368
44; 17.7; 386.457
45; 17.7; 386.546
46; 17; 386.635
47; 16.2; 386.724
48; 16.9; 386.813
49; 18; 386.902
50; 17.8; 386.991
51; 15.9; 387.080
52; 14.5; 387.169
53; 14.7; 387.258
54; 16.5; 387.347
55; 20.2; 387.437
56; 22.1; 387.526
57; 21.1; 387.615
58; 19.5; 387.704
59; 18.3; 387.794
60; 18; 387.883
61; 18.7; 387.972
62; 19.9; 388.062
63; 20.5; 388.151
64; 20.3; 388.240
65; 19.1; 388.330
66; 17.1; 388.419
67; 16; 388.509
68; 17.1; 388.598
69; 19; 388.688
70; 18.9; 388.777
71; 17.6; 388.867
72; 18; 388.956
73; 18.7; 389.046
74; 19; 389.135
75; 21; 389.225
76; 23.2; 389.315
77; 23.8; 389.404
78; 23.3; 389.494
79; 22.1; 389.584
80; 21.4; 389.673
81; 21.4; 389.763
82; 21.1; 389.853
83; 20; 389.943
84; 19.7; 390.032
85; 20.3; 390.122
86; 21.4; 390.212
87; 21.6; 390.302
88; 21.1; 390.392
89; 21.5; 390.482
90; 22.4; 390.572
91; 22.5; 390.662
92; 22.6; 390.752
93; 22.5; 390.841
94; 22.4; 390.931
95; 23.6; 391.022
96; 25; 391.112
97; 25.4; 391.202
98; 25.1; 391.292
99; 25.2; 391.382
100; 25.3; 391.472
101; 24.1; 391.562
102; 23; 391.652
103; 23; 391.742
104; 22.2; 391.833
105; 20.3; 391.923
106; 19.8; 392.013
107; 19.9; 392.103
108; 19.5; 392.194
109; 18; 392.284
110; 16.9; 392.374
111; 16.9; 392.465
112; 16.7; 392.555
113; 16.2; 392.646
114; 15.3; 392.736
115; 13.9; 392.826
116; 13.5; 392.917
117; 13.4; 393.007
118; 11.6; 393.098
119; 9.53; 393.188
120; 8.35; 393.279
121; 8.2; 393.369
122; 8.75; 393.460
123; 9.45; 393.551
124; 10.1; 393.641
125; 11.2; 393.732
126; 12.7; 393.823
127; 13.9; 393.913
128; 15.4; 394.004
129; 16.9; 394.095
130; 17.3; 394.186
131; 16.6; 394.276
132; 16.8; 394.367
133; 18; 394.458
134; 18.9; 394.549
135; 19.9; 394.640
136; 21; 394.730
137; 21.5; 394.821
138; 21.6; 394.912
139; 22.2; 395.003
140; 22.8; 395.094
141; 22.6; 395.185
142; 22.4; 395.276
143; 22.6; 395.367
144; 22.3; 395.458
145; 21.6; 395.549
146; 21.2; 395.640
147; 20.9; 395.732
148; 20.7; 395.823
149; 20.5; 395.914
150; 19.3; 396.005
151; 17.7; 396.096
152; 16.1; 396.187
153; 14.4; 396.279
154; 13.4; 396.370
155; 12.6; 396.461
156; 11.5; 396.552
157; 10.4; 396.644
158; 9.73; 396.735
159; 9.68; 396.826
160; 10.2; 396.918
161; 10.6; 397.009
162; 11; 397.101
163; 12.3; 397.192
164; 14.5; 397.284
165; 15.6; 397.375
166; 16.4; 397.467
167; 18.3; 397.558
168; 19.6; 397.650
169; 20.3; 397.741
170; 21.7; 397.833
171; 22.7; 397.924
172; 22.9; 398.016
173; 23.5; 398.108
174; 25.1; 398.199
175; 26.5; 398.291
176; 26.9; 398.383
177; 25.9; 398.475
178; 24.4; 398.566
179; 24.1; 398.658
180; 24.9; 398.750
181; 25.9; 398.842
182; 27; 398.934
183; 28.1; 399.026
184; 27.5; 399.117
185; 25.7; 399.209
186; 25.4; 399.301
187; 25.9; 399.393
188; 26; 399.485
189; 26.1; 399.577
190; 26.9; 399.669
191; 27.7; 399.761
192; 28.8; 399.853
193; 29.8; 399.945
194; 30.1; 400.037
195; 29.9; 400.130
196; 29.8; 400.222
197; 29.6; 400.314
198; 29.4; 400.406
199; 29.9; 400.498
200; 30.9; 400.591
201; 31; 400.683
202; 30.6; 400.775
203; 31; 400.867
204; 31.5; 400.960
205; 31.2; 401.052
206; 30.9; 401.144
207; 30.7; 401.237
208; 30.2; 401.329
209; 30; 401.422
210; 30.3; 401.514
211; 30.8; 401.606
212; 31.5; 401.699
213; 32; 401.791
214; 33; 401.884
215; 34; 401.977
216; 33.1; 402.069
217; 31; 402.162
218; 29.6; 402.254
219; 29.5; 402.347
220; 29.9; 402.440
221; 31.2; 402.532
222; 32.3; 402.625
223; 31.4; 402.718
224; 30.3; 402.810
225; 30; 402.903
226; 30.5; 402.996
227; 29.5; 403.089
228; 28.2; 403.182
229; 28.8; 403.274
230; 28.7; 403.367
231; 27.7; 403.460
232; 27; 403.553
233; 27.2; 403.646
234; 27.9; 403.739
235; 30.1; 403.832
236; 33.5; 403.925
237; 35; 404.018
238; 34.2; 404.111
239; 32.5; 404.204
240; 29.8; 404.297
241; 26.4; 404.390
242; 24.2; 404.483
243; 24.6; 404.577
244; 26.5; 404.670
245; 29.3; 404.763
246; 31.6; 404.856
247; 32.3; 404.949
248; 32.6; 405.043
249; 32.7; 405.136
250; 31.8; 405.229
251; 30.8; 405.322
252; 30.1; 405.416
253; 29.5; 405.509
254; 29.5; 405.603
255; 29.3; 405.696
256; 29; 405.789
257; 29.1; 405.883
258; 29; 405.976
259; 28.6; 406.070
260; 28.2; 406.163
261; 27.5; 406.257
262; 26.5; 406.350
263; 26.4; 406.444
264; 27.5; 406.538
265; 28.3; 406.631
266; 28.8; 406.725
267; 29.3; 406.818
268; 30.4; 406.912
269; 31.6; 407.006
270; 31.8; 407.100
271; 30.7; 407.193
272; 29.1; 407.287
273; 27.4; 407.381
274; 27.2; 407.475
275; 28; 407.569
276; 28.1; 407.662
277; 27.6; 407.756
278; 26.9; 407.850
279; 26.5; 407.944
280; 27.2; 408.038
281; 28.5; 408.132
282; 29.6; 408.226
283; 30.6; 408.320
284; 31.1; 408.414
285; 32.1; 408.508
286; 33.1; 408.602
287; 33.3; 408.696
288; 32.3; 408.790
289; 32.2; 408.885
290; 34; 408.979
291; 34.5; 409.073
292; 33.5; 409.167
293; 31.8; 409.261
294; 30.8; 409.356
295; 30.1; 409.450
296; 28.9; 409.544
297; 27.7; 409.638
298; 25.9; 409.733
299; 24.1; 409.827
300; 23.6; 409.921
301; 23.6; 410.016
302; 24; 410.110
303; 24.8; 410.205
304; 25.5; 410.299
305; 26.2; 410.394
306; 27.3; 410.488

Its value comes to 1.81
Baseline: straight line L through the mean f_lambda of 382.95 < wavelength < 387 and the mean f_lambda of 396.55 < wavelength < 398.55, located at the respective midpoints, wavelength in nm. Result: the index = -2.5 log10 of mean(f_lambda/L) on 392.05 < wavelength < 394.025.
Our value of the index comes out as 0.223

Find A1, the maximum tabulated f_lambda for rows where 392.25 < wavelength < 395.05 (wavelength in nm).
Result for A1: 22.2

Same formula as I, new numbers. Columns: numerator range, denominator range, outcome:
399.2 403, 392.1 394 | 2.33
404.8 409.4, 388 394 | 1.73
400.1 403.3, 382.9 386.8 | 2.27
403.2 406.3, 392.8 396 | 1.84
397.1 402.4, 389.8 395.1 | 1.51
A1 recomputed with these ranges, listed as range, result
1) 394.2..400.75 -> 31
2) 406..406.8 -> 28.8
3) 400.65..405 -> 35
